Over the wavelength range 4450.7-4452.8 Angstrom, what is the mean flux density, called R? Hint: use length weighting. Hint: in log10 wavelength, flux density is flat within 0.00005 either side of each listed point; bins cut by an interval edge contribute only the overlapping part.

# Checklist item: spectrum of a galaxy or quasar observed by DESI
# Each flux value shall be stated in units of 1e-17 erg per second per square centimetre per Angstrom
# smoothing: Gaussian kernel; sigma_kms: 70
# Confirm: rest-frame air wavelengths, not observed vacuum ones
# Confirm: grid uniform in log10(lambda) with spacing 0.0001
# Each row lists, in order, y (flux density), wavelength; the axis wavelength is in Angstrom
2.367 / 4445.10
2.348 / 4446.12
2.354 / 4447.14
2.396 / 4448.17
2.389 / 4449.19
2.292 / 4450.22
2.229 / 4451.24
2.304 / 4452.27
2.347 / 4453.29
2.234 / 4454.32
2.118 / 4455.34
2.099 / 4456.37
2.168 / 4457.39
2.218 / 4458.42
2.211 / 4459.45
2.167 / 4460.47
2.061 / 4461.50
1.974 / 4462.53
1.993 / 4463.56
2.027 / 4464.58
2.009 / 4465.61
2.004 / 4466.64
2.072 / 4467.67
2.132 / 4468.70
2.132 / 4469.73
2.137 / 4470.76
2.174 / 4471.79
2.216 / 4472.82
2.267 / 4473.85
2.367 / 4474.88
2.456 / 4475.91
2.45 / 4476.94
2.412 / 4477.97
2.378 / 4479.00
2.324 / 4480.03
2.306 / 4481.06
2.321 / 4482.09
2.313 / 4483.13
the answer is 2.27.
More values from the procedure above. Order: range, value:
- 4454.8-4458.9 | 2.15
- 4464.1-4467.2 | 2.01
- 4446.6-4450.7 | 2.36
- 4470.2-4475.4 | 2.23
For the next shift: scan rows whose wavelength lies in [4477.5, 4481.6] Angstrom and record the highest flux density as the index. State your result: 2.412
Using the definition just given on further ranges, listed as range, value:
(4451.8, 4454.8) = 2.347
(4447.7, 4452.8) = 2.396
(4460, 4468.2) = 2.167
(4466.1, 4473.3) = 2.216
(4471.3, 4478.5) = 2.456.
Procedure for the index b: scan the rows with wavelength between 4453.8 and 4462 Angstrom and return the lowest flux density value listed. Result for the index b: 2.061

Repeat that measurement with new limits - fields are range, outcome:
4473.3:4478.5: 2.267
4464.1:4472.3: 2.004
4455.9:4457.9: 2.099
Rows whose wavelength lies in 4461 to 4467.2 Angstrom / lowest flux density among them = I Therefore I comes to 1.974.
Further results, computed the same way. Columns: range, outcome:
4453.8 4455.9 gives 2.118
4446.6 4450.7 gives 2.292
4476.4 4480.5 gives 2.324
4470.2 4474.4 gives 2.137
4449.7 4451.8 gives 2.229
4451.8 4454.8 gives 2.234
